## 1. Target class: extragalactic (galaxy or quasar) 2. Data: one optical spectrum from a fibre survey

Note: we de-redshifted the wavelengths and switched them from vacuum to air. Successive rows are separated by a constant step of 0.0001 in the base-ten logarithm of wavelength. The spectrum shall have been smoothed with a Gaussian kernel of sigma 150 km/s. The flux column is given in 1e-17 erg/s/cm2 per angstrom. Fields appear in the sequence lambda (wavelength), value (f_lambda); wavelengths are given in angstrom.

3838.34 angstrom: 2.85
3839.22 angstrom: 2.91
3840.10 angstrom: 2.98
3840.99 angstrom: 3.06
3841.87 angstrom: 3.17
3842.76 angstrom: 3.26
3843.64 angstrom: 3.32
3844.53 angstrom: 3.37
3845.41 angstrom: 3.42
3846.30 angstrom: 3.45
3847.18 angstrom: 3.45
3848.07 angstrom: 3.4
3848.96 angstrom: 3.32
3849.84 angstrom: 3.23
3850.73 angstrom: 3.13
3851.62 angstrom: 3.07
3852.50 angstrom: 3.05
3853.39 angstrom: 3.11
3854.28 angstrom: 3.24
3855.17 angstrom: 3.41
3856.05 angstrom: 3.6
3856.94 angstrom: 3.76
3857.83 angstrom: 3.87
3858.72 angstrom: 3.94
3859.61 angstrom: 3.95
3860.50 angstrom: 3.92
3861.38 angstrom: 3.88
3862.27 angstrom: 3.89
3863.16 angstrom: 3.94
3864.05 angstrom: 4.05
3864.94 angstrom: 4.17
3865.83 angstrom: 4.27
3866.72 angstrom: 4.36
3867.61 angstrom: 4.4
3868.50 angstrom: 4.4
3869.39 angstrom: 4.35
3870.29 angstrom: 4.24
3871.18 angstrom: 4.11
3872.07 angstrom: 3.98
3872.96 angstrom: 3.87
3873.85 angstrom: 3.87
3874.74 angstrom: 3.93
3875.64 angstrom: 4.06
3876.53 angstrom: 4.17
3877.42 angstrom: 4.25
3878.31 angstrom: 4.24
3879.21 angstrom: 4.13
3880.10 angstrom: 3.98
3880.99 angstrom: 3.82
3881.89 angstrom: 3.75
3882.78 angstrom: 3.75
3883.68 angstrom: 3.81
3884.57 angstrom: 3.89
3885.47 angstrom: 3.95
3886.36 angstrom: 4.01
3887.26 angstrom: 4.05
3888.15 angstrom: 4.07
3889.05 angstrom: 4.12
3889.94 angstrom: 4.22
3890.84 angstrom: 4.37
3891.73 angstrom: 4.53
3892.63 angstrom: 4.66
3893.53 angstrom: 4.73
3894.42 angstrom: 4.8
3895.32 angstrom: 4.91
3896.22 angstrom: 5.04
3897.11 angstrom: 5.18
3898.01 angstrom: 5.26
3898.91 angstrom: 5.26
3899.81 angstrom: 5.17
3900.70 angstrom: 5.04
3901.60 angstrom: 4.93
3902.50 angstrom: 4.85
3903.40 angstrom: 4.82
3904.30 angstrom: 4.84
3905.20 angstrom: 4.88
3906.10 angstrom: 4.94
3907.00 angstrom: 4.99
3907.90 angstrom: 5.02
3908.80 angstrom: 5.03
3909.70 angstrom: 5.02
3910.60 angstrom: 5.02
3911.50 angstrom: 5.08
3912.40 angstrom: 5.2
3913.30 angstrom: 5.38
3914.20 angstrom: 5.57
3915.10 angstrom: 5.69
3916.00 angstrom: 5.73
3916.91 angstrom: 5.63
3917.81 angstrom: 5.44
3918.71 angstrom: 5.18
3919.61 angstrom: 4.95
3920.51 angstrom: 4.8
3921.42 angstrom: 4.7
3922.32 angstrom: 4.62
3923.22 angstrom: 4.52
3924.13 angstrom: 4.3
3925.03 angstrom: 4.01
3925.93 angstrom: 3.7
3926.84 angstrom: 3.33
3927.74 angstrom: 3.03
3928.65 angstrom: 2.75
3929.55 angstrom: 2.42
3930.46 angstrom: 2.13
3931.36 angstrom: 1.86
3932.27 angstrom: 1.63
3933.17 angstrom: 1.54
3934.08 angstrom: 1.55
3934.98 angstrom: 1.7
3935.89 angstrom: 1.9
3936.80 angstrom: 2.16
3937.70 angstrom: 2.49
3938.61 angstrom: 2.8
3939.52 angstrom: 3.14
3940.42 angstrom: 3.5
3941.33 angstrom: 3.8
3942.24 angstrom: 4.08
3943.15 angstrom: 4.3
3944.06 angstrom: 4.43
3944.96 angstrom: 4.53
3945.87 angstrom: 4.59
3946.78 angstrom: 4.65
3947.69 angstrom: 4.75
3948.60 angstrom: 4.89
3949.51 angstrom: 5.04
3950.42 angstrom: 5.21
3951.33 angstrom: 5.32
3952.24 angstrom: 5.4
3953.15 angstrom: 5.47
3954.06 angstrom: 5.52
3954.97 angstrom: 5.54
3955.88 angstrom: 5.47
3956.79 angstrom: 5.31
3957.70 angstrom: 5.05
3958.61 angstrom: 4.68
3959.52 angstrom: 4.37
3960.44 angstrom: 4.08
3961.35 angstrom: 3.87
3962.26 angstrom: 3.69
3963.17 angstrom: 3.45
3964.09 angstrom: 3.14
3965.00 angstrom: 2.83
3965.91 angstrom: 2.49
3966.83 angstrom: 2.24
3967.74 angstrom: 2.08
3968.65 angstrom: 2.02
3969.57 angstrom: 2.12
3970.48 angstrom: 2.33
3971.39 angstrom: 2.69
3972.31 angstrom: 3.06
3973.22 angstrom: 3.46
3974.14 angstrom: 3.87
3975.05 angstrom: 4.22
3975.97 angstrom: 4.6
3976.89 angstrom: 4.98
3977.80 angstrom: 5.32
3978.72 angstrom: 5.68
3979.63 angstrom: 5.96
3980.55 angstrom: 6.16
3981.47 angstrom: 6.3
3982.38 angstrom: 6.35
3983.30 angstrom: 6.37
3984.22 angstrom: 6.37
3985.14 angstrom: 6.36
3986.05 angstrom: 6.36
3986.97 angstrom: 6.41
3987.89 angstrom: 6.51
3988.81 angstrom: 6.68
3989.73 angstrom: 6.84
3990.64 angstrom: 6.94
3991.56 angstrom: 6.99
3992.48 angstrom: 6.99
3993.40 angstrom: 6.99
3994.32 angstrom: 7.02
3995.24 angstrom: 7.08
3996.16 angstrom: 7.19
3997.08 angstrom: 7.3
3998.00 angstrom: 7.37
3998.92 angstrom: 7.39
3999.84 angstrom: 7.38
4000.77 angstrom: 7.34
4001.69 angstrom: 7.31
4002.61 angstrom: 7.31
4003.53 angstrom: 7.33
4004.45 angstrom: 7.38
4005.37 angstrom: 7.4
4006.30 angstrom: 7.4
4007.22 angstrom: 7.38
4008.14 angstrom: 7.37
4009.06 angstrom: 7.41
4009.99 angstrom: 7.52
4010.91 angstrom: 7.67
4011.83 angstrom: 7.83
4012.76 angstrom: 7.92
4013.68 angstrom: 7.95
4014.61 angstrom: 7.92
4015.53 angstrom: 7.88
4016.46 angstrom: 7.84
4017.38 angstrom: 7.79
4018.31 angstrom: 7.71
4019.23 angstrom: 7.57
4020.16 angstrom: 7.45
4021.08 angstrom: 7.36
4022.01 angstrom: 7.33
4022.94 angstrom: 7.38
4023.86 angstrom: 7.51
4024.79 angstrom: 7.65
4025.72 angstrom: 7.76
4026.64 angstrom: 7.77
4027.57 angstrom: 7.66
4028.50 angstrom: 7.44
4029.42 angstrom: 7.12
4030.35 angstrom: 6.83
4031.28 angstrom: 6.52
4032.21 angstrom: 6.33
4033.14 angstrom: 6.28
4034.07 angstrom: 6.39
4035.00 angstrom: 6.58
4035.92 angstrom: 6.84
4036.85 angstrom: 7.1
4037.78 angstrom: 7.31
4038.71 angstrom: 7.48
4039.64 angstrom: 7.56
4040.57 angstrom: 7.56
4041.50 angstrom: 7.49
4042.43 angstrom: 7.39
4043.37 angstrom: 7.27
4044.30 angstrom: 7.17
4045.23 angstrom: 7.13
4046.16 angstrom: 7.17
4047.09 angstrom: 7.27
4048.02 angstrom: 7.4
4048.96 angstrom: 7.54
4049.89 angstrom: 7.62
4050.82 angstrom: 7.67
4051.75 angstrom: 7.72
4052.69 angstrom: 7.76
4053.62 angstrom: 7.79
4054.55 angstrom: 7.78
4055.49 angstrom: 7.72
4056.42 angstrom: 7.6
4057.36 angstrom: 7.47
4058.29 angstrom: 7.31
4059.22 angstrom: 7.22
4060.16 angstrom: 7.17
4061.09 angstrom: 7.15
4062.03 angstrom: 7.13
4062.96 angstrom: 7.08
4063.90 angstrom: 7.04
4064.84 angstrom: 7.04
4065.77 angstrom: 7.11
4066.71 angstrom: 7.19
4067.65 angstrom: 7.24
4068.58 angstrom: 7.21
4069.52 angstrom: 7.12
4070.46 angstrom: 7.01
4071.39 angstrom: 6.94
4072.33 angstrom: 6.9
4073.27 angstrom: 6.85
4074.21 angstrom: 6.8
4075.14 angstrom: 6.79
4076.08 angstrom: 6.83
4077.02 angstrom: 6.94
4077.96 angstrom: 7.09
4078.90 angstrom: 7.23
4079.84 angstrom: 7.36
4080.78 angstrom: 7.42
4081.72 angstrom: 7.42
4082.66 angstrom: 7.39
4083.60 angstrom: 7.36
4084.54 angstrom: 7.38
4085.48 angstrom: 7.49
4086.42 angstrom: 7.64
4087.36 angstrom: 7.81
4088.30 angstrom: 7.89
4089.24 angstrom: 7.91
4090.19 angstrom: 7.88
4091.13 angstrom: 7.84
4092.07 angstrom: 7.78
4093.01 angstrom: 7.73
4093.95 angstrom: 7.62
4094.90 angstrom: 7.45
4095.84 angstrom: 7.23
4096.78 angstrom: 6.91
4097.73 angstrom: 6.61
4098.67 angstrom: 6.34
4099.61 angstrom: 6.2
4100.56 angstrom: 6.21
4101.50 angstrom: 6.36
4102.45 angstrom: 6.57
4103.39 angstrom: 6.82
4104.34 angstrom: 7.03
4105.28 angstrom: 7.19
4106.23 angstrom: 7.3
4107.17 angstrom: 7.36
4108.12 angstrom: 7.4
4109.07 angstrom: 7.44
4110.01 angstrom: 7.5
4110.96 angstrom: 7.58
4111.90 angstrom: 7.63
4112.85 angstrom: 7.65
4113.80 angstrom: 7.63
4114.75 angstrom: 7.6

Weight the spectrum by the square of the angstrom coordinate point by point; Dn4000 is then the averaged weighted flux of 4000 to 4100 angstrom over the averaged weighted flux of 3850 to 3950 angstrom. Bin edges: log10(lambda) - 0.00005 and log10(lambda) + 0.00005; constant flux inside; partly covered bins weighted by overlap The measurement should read 1.92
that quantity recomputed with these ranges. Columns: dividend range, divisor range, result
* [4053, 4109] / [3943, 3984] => 1.74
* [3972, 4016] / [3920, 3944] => 2.20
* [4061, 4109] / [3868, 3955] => 1.83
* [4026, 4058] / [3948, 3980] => 1.83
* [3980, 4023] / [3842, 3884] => 2.04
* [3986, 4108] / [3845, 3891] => 2.06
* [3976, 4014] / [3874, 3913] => 1.59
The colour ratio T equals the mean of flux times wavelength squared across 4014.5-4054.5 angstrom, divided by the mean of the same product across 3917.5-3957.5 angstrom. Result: 1.97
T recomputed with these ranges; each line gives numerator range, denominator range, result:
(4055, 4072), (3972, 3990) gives 1.34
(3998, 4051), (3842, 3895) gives 2.05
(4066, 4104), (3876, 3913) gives 1.72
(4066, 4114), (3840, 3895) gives 2.09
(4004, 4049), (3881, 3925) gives 1.64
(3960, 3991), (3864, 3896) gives 1.15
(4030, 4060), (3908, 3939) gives 2.00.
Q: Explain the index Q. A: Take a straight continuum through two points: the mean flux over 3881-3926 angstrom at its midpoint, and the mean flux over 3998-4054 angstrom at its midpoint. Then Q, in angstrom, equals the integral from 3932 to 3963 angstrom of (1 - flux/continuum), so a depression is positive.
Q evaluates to 9.3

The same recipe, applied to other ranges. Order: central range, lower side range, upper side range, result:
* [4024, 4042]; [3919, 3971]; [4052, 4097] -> -2.9 angstrom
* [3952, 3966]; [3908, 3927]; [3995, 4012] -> 3.8 angstrom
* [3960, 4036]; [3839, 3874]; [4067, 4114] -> -4.4 angstrom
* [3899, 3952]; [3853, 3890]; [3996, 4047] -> 9.6 angstrom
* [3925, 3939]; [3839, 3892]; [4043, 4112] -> 7.1 angstrom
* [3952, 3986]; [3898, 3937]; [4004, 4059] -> 7.5 angstrom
